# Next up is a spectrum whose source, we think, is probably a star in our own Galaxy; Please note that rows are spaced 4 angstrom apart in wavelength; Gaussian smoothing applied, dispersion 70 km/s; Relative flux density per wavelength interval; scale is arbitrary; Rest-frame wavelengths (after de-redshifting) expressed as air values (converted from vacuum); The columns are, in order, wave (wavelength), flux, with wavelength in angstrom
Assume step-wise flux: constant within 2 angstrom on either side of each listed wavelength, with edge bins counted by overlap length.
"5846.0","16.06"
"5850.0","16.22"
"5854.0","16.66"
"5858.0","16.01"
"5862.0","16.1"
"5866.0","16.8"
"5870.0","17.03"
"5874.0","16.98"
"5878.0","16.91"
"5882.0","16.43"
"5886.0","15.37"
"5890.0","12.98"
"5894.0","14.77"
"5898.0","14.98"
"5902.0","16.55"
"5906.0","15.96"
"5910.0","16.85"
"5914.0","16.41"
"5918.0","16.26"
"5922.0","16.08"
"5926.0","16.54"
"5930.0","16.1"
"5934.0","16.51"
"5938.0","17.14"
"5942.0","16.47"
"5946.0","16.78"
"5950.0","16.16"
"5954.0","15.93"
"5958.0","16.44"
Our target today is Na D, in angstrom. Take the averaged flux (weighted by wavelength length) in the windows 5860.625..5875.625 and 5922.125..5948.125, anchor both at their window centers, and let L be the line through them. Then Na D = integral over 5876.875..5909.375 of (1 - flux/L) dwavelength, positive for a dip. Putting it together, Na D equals 2.3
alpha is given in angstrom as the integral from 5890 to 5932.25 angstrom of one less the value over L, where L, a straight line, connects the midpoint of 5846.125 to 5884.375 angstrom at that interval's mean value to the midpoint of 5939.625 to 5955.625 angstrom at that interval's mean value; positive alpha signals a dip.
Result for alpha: 1.4 angstrom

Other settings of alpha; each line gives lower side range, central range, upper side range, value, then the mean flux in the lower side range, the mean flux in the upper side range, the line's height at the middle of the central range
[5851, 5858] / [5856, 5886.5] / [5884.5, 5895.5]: -2.2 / 16.4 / 14.3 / 15.4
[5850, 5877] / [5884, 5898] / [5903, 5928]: 1.7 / 16.6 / 16.4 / 16.5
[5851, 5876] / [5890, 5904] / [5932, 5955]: 1.2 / 16.6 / 16.5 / 16.6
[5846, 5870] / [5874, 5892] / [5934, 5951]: 1.0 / 16.4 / 16.7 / 16.5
